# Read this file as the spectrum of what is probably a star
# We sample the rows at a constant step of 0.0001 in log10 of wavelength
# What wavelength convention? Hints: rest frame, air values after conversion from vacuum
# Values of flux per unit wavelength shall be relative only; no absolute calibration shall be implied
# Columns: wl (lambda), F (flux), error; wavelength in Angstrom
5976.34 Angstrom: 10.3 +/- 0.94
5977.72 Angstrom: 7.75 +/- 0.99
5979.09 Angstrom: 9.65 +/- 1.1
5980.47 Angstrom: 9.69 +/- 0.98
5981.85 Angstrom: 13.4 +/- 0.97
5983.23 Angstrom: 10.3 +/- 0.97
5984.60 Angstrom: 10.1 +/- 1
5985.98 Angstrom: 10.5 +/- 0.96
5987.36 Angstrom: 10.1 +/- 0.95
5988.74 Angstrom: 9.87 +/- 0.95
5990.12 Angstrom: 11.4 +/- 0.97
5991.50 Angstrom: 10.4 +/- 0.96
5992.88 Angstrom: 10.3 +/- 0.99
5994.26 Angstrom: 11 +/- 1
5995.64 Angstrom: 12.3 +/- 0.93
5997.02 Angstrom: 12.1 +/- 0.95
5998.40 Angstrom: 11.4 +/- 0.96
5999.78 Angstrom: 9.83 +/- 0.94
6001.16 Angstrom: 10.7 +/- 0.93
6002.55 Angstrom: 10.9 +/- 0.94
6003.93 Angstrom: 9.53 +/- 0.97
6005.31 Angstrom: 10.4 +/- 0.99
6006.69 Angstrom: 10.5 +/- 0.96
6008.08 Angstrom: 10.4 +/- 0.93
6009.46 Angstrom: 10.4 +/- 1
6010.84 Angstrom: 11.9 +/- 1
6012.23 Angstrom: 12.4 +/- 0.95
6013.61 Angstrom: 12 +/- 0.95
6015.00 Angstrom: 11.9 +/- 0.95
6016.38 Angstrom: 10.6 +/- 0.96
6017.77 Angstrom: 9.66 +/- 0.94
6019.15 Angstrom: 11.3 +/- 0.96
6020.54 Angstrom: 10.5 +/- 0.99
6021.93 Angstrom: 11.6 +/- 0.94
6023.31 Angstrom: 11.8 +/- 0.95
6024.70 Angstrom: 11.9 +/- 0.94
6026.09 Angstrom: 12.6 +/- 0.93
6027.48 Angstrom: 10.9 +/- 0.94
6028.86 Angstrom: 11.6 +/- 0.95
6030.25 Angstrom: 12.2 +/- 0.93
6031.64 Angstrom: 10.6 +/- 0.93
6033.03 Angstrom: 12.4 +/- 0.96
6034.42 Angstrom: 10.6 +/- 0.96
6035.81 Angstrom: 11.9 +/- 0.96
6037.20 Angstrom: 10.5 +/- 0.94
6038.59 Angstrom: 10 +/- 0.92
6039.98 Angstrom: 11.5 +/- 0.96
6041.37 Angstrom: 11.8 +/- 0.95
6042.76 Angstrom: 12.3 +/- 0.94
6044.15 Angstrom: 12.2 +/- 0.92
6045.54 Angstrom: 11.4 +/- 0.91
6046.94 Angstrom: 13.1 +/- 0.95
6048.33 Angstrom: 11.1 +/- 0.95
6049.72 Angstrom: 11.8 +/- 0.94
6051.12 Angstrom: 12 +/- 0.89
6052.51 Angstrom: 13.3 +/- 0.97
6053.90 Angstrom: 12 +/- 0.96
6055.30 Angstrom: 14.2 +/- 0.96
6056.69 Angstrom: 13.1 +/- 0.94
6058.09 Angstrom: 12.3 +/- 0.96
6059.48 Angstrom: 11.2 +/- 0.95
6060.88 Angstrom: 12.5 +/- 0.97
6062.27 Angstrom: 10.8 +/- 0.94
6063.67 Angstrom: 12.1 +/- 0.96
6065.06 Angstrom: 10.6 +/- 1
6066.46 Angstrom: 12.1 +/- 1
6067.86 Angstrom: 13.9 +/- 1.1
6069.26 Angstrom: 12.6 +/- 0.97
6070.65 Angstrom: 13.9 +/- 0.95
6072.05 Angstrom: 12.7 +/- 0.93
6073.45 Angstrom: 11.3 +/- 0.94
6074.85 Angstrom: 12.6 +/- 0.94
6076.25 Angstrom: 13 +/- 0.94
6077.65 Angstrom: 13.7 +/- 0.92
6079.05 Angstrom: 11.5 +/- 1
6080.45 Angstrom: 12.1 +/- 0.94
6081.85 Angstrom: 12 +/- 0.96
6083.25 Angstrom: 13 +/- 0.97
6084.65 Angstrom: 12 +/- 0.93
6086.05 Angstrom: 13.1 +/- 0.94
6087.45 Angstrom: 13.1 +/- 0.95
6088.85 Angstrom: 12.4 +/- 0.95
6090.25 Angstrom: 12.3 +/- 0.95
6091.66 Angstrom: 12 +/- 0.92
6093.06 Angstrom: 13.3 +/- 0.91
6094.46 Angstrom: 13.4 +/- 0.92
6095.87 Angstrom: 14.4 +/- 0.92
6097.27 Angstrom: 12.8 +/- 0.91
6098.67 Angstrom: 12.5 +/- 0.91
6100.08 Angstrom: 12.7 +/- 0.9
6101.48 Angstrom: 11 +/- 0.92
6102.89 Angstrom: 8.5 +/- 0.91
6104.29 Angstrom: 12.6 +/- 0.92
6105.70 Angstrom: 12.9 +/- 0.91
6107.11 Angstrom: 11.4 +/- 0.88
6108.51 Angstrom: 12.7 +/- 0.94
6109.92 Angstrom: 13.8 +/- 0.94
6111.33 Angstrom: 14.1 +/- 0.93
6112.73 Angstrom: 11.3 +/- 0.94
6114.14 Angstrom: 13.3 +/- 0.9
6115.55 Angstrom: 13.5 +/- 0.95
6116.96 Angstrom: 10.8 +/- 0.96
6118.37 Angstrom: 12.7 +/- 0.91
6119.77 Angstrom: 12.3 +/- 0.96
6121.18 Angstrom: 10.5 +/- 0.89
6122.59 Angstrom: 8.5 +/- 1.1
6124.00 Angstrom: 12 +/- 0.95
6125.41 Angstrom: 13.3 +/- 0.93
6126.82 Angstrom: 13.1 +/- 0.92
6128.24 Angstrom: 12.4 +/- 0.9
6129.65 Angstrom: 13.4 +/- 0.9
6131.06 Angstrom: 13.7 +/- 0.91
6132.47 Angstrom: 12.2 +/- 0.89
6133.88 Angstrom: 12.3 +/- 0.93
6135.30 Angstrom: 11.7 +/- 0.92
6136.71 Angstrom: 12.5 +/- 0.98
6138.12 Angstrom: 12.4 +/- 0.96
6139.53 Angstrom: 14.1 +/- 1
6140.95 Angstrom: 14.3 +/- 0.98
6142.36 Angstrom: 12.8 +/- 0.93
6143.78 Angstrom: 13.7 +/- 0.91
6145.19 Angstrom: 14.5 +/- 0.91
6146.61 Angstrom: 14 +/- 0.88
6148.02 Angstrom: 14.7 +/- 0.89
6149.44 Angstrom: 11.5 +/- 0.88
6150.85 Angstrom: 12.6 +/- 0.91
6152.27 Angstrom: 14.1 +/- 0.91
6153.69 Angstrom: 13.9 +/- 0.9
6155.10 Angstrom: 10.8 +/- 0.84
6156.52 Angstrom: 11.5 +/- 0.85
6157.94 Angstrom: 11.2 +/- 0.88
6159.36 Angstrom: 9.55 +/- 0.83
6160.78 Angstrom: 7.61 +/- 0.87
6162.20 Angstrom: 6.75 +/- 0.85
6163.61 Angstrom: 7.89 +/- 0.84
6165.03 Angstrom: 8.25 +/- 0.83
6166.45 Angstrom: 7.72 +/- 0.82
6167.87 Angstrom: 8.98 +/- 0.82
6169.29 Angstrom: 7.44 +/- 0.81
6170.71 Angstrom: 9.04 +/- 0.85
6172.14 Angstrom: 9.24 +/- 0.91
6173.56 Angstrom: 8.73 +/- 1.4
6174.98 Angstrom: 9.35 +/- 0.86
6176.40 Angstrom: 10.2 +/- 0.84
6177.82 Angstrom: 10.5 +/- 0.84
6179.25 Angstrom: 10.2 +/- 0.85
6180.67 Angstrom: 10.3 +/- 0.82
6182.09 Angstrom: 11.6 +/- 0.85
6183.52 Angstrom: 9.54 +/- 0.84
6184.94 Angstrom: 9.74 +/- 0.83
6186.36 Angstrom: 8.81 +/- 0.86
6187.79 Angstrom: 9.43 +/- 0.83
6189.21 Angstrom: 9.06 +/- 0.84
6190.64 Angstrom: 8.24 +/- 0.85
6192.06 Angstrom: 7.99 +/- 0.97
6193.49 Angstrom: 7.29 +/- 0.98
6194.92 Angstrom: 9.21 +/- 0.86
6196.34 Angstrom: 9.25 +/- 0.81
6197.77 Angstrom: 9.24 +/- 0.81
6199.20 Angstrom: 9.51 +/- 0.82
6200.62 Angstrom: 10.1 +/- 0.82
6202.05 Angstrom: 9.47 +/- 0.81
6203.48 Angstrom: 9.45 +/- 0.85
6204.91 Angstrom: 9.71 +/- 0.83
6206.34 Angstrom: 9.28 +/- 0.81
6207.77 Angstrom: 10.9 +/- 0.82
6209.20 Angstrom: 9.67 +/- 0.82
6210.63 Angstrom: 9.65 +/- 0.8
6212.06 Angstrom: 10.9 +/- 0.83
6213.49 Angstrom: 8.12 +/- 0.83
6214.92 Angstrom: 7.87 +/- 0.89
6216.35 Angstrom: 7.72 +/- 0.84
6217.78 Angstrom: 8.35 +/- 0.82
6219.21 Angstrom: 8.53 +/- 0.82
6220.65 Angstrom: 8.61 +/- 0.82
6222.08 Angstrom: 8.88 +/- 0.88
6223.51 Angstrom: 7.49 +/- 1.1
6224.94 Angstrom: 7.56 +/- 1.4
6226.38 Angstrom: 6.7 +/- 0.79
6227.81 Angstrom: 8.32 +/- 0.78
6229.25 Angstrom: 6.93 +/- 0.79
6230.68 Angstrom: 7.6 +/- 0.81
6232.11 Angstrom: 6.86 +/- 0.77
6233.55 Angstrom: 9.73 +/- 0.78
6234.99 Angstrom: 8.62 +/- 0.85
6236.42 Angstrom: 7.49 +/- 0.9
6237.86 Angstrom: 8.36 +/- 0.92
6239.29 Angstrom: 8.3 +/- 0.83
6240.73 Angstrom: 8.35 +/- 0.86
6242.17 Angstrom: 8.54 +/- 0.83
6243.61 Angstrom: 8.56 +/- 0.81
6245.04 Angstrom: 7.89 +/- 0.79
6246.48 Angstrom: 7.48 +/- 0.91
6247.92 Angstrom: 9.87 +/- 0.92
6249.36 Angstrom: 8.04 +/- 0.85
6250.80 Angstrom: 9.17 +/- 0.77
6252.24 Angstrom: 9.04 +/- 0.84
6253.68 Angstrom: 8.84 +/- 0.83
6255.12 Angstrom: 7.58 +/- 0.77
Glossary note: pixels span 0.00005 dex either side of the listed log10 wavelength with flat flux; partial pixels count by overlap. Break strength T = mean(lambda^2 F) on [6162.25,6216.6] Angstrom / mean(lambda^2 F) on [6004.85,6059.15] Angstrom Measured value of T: 0.83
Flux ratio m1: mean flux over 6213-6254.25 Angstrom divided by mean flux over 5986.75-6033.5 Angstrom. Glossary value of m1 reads 0.7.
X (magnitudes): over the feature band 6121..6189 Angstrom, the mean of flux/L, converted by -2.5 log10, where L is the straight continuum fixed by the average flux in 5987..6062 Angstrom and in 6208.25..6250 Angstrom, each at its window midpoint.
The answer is -0.17 mag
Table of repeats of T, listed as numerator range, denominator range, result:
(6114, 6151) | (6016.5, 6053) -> 1.14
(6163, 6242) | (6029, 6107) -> 0.76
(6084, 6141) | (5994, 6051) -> 1.13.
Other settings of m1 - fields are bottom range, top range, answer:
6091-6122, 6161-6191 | 0.73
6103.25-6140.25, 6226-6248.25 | 0.65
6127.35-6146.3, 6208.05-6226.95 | 0.65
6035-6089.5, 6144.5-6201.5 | 0.82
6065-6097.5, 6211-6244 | 0.65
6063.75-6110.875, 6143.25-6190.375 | 0.83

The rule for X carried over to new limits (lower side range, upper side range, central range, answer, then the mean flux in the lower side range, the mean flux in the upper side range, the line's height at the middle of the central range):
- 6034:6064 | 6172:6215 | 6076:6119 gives -0.13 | 11.9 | 9.46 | 11.1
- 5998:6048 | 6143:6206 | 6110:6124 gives -0.14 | 11.3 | 10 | 10.5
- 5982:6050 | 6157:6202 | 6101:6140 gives -0.24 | 11.2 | 9.11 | 9.86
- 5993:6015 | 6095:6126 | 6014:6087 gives -0.04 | 11.1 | 12.2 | 11.5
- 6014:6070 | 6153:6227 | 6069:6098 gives -0.16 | 11.8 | 9.17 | 11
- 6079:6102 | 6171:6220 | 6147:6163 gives -0.07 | 12.6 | 9.32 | 10.6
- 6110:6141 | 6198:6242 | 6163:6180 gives 0.18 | 12.5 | 8.64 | 10.6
